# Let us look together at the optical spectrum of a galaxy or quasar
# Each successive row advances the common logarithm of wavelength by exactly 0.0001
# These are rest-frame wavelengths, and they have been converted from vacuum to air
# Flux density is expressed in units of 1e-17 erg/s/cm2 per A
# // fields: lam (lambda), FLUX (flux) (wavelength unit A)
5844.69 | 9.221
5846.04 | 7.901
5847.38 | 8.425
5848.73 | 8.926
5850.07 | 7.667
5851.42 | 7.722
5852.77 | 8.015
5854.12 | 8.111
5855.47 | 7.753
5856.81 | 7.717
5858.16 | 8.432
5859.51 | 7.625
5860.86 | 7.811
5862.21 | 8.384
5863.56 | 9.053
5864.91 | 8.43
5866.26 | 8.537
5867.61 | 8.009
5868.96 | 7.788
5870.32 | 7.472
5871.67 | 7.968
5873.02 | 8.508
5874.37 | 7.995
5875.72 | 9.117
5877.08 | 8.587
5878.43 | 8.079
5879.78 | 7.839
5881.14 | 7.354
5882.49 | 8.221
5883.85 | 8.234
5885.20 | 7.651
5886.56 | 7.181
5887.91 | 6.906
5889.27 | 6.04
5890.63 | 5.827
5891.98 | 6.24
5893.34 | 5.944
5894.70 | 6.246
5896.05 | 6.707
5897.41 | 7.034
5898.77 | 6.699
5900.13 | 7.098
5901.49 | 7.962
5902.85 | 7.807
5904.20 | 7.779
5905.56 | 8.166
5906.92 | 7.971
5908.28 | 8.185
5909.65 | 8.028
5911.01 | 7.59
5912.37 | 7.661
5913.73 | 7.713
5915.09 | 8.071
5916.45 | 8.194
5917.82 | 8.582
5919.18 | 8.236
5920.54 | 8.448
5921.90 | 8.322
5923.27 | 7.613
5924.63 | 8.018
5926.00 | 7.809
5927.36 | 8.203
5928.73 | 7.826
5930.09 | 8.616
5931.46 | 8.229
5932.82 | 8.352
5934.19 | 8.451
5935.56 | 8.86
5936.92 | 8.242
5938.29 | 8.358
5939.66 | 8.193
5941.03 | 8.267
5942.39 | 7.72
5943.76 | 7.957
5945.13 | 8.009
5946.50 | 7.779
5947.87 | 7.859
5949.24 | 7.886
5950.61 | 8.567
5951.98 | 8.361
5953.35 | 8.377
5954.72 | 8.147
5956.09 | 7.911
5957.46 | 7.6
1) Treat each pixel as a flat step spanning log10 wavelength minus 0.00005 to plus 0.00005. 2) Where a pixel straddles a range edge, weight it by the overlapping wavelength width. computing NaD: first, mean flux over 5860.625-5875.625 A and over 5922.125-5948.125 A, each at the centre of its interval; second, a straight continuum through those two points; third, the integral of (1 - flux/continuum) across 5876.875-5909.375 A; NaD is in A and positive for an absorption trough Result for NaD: 3.5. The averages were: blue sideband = 8.23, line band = 7.31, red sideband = 8.13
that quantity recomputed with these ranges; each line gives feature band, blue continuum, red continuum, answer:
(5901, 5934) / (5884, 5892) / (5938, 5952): -2.75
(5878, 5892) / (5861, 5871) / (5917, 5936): 1.63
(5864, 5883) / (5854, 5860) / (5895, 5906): -1.08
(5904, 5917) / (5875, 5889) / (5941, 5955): 0.02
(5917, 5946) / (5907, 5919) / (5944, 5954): -0.51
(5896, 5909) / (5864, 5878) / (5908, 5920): 0.81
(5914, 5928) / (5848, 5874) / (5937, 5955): -0.04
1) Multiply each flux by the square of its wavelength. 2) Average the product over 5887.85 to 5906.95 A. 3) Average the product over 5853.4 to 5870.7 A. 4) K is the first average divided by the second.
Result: 0.87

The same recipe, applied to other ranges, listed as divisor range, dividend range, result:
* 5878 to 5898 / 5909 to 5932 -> 1.16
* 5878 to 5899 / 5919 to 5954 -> 1.19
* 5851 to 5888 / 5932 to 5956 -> 1.05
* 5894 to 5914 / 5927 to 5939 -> 1.12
